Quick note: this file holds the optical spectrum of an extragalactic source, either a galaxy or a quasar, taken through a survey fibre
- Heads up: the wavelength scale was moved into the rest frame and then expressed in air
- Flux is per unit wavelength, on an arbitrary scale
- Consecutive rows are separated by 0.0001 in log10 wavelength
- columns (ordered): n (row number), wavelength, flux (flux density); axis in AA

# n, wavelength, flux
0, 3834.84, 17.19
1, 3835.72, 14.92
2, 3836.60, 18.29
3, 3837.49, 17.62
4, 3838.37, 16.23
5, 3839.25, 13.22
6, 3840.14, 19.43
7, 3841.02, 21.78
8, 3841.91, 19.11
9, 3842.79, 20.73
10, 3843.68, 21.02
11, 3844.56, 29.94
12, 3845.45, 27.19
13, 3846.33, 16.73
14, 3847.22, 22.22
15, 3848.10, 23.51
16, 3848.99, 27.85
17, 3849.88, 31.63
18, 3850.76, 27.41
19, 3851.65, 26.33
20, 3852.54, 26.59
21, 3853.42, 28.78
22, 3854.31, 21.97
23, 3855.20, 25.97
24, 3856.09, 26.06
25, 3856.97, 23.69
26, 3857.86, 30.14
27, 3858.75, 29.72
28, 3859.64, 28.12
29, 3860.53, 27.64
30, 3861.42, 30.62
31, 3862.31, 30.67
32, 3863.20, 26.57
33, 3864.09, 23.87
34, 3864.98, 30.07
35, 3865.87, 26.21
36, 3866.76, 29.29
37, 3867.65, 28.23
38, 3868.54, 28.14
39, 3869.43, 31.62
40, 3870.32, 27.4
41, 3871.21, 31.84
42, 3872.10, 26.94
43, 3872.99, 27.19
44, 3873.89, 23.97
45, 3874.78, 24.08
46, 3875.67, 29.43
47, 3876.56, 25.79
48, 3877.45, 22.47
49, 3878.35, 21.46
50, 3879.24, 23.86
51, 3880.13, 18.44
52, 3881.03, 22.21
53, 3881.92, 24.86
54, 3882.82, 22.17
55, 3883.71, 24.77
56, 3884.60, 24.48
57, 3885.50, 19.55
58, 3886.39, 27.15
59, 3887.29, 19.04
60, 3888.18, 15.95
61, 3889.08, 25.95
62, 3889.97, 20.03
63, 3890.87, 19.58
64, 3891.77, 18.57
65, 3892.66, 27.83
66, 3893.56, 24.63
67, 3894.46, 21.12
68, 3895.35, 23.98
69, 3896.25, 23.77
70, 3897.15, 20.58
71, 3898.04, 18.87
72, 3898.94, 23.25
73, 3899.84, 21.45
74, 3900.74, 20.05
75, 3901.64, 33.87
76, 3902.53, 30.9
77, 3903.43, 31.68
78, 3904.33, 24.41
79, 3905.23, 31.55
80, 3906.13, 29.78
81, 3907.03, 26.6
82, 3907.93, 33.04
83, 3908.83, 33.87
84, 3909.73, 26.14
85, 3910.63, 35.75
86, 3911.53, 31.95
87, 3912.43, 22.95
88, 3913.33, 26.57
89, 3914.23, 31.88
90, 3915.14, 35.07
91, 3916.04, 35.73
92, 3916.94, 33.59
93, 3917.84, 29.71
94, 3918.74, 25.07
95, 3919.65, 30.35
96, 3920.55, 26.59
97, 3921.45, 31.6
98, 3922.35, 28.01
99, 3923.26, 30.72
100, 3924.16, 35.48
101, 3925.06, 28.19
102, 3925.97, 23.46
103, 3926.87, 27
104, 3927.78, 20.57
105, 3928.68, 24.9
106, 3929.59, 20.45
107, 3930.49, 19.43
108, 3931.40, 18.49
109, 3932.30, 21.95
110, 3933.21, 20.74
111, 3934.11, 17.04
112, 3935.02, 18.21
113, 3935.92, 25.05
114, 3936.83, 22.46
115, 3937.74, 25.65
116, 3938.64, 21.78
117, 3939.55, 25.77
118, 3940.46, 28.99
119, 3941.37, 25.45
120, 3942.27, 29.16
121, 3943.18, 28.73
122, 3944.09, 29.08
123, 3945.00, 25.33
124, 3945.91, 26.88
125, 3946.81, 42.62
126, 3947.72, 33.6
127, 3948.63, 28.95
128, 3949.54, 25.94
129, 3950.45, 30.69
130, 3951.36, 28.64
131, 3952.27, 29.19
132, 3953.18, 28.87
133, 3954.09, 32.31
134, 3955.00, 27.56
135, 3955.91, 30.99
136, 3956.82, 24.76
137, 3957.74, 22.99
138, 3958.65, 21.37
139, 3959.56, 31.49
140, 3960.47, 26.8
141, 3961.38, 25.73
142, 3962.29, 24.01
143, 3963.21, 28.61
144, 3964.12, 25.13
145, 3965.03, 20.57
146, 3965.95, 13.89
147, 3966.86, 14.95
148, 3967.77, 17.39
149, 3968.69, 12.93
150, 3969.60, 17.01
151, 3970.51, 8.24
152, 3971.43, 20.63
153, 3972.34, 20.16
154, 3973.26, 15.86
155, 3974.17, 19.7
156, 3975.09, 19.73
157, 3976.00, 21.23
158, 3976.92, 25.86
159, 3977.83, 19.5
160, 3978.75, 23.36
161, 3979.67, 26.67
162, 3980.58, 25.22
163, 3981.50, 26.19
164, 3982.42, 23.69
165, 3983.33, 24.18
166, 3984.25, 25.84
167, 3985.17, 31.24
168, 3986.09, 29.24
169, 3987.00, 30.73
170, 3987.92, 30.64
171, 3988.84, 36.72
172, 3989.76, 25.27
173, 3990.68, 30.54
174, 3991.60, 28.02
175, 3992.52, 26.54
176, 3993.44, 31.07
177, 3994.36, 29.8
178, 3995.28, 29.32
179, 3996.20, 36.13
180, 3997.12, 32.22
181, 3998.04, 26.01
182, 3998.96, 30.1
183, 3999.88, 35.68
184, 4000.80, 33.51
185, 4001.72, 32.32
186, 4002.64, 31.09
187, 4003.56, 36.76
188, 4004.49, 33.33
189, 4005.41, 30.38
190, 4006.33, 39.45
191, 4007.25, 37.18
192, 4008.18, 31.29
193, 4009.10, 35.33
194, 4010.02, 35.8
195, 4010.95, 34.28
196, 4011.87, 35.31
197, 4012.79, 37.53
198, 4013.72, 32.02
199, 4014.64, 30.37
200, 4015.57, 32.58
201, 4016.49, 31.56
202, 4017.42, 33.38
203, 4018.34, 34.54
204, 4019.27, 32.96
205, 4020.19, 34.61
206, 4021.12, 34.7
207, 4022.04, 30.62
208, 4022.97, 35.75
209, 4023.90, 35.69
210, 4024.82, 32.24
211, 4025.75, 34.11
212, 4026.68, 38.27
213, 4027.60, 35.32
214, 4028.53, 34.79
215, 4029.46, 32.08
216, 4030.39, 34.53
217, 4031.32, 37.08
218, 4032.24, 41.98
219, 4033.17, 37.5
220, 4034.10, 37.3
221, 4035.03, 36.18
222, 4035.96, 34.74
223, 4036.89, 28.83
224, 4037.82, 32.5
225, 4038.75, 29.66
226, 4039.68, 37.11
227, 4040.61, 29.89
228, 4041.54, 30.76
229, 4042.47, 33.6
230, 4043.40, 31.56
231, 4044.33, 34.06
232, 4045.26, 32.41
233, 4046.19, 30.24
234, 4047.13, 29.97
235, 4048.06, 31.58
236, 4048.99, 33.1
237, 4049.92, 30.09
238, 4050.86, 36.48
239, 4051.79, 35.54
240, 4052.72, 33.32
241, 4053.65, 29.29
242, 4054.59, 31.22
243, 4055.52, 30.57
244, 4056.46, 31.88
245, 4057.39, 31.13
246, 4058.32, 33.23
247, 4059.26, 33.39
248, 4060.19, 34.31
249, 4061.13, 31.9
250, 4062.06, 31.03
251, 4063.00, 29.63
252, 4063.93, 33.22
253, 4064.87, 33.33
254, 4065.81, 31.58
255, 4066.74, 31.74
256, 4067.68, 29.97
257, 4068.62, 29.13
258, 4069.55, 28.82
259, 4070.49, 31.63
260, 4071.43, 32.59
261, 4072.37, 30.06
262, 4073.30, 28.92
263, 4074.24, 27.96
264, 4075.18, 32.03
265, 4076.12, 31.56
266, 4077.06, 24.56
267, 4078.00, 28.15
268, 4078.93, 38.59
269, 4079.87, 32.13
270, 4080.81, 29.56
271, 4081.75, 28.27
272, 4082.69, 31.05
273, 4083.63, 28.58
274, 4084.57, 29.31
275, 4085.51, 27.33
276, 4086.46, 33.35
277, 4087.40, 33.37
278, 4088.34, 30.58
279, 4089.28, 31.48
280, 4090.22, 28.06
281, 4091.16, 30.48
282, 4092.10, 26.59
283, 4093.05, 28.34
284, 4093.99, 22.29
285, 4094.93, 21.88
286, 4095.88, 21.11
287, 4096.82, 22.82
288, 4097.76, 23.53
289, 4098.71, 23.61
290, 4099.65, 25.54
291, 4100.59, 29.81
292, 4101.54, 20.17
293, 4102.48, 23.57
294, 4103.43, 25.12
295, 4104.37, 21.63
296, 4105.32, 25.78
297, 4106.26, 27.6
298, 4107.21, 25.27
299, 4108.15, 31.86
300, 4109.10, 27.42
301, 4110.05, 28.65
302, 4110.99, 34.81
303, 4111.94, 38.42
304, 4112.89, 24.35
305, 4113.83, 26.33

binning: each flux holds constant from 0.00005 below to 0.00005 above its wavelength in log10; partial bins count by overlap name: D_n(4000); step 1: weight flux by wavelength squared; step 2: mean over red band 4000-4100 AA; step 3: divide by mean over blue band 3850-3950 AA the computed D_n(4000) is 1.30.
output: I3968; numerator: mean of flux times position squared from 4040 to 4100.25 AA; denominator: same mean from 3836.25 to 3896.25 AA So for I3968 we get 1.37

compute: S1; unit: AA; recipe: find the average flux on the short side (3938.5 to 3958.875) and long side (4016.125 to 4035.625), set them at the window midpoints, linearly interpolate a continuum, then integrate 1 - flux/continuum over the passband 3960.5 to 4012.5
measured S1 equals 7.9 AA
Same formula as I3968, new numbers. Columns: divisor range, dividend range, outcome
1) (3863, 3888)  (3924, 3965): 1.07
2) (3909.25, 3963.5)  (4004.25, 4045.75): 1.31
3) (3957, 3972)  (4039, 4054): 1.63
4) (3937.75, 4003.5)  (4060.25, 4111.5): 1.15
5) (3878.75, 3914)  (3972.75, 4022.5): 1.27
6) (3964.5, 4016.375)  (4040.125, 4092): 1.17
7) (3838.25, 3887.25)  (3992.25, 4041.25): 1.44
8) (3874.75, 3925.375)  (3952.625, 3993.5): 0.96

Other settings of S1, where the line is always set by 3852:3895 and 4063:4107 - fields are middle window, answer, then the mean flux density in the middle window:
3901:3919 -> -3.2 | 30.5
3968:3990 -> 3.0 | 23.3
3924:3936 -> 1.6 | 22.6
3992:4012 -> -4.1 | 32.8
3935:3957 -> -1.4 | 28.1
